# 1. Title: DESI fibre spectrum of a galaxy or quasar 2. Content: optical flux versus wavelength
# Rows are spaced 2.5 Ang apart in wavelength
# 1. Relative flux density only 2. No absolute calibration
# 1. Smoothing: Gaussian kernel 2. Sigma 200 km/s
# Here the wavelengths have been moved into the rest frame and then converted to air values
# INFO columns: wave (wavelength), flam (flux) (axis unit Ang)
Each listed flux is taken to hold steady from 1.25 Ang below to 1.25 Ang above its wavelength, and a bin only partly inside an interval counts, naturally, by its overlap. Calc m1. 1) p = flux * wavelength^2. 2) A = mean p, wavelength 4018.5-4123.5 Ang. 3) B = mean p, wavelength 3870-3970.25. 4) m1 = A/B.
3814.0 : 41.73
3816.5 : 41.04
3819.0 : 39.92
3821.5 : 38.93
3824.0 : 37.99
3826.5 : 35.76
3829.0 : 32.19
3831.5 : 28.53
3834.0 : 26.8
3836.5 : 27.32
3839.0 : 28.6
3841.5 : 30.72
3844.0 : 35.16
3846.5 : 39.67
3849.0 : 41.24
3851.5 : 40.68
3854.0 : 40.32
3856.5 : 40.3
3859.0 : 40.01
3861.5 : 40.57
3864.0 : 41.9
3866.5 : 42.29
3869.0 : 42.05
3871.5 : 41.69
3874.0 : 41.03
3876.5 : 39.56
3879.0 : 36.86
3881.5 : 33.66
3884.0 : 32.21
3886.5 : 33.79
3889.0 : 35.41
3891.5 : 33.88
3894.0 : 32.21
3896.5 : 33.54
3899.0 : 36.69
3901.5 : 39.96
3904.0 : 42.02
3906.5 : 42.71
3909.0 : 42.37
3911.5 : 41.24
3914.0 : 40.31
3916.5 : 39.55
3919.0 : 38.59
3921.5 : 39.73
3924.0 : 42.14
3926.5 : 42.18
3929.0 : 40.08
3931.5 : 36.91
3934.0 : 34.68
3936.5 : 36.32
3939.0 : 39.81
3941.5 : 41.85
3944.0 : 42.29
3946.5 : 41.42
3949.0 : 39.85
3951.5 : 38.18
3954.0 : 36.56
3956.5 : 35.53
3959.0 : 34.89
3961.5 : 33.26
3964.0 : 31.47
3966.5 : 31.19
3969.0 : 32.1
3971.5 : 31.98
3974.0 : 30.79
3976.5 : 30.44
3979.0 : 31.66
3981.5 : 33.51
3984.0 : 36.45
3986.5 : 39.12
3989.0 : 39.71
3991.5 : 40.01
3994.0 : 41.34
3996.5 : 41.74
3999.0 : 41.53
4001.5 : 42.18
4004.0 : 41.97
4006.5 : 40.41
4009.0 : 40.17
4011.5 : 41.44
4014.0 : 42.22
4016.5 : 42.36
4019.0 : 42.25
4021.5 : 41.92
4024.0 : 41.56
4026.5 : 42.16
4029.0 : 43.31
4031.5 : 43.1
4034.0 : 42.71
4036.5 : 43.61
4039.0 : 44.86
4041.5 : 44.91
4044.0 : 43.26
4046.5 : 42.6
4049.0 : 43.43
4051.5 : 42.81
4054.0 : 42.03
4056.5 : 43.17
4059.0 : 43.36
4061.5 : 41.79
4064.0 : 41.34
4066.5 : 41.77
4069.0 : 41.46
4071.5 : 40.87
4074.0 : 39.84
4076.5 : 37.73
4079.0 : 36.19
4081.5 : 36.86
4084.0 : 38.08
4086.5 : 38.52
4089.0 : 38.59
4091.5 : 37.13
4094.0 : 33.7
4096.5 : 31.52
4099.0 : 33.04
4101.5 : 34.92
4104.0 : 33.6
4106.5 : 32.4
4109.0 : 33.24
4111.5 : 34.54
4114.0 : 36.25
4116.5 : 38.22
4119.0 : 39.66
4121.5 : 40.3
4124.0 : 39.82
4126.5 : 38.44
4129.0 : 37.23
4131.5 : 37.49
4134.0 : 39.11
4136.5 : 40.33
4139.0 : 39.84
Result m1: 1.13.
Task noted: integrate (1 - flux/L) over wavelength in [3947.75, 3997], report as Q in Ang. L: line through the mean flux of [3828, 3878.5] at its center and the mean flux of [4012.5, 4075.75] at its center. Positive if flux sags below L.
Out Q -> 6.1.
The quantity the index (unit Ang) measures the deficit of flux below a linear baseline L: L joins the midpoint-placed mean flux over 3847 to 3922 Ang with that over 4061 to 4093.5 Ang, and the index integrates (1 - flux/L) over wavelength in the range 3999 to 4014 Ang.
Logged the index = -0.90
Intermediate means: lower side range 38.9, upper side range 39.1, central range 41.3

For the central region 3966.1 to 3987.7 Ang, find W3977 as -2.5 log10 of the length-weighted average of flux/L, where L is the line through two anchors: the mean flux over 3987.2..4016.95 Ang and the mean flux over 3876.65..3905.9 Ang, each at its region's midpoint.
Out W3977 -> 0.205 mag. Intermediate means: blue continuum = 35.8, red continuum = 41.2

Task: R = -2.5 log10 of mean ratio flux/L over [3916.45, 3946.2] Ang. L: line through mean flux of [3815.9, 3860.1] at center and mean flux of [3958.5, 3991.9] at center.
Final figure -0.150 mag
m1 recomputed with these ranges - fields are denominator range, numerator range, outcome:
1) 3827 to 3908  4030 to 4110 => 1.19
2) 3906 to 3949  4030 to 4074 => 1.13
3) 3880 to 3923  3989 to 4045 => 1.19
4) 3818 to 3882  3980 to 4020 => 1.17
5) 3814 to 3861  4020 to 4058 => 1.32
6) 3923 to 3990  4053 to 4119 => 1.10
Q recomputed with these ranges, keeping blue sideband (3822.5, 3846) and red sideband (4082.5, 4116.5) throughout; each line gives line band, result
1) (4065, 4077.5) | -2.01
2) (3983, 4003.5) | -3.97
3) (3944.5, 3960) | -2.19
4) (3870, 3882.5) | -2.48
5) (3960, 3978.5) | 1.03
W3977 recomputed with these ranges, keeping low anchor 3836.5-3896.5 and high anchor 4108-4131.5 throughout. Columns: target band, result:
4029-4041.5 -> -0.17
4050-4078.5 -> -0.11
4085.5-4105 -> 0.07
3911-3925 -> -0.08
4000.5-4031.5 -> -0.12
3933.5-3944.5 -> -0.05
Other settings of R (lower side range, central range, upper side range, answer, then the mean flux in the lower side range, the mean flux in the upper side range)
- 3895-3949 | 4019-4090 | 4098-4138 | -0.103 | 39.7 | 36.8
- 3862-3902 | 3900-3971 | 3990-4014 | 0.017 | 37.3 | 41.2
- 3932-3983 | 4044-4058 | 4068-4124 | -0.181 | 35.4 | 36.7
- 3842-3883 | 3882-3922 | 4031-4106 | 0.056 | 39.6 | 39.8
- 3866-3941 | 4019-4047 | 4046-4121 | -0.127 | 38.4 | 38.3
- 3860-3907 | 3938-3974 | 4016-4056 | 0.115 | 37.9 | 42.9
